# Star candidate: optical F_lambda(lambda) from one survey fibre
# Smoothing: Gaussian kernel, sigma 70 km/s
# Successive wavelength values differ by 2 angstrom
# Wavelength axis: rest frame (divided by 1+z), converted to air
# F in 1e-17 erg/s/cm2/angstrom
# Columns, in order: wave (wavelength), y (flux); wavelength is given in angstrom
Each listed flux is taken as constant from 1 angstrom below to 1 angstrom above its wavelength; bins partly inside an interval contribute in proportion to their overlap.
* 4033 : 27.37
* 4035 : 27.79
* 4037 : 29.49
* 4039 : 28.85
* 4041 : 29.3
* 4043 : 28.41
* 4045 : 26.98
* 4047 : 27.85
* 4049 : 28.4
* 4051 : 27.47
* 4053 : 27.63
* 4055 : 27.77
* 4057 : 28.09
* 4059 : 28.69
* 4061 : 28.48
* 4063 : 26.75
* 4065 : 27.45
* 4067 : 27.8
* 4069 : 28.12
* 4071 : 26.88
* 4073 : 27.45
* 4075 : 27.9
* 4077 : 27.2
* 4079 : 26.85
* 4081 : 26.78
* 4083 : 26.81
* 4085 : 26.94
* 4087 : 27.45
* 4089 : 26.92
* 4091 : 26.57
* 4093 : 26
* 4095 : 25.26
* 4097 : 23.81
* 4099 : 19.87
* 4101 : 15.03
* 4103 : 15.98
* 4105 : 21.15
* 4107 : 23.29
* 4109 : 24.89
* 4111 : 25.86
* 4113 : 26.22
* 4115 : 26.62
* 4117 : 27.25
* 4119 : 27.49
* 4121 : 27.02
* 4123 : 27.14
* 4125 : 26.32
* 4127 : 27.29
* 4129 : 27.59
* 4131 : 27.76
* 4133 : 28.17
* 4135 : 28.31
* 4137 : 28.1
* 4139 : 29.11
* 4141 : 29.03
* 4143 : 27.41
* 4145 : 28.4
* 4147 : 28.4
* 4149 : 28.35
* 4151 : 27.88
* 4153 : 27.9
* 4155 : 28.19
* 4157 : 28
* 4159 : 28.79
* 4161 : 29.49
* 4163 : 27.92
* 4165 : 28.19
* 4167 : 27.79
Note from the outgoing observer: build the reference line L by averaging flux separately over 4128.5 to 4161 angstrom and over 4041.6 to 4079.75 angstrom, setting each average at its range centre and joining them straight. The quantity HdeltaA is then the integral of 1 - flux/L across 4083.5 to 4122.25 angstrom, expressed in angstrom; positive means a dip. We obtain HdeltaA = 4.9 angstrom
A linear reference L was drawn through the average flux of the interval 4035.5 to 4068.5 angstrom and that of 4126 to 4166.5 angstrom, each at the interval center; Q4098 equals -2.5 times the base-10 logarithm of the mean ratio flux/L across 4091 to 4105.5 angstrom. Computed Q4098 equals 0.30 mag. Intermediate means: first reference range 28.1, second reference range 28.2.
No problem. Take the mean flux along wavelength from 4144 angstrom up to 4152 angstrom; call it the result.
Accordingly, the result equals 28.3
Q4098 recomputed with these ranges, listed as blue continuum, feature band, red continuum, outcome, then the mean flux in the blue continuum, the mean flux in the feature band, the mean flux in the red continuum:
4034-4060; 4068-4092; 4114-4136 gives 0.027 mag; 28.2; 27.2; 27.4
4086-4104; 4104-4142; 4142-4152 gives -0.042 mag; 23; 26.8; 28.1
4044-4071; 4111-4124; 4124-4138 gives 0.032 mag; 27.8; 26.9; 27.6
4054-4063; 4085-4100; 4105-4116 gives 0.035 mag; 28.1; 25.2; 25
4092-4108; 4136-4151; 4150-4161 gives -0.063 mag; 21.3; 28.4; 28.3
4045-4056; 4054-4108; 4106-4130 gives 0.065 mag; 27.7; 25.6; 26.4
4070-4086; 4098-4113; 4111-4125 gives 0.258 mag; 27.1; 21.2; 26.8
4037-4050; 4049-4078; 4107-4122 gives 0.003 mag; 28.4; 27.7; 26.3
